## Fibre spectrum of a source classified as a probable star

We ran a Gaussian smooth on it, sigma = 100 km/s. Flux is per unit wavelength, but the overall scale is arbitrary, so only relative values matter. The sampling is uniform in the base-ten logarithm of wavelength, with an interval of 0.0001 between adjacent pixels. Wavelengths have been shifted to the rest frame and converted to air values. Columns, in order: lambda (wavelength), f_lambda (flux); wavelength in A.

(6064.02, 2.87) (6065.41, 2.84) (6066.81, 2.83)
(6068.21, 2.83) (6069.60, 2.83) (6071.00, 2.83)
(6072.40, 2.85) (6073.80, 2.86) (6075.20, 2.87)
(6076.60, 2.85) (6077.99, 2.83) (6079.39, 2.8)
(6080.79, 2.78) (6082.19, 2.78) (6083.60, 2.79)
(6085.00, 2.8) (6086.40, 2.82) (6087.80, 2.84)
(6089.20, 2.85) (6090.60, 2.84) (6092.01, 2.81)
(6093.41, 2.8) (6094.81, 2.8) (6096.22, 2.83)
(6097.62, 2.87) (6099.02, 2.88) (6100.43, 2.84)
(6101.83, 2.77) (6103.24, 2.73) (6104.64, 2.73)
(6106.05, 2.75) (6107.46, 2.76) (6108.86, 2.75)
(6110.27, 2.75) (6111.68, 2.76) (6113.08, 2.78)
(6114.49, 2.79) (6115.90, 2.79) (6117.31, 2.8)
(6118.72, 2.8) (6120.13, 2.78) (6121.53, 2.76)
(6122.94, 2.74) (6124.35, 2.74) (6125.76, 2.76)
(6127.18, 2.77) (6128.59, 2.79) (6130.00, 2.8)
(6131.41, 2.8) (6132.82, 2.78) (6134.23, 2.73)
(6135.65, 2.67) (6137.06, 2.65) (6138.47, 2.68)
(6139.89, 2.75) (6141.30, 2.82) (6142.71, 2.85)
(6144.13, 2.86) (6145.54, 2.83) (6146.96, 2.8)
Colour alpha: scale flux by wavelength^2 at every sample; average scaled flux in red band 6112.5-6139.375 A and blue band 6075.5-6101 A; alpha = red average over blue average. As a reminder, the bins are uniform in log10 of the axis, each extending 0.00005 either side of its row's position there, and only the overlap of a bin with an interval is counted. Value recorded 1.0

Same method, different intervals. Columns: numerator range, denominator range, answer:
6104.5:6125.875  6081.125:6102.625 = 0.99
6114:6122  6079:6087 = 1.01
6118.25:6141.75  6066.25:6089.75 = 0.99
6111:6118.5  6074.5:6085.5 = 1.00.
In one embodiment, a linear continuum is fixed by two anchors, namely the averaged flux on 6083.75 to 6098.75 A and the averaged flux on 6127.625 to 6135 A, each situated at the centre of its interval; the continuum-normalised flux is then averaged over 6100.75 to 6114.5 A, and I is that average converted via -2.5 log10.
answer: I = 0.02 mag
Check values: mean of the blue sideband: 2.83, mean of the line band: 2.76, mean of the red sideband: 2.78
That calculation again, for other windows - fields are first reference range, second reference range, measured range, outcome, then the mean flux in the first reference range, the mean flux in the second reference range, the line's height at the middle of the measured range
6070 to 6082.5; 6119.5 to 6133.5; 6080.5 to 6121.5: 0.00 mag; 2.83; 2.77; 2.8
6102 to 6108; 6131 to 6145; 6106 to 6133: -0.01 mag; 2.74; 2.76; 2.75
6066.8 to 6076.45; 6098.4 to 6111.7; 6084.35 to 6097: -0.01 mag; 2.84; 2.77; 2.8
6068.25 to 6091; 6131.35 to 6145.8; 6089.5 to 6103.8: 0.00 mag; 2.83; 2.76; 2.81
